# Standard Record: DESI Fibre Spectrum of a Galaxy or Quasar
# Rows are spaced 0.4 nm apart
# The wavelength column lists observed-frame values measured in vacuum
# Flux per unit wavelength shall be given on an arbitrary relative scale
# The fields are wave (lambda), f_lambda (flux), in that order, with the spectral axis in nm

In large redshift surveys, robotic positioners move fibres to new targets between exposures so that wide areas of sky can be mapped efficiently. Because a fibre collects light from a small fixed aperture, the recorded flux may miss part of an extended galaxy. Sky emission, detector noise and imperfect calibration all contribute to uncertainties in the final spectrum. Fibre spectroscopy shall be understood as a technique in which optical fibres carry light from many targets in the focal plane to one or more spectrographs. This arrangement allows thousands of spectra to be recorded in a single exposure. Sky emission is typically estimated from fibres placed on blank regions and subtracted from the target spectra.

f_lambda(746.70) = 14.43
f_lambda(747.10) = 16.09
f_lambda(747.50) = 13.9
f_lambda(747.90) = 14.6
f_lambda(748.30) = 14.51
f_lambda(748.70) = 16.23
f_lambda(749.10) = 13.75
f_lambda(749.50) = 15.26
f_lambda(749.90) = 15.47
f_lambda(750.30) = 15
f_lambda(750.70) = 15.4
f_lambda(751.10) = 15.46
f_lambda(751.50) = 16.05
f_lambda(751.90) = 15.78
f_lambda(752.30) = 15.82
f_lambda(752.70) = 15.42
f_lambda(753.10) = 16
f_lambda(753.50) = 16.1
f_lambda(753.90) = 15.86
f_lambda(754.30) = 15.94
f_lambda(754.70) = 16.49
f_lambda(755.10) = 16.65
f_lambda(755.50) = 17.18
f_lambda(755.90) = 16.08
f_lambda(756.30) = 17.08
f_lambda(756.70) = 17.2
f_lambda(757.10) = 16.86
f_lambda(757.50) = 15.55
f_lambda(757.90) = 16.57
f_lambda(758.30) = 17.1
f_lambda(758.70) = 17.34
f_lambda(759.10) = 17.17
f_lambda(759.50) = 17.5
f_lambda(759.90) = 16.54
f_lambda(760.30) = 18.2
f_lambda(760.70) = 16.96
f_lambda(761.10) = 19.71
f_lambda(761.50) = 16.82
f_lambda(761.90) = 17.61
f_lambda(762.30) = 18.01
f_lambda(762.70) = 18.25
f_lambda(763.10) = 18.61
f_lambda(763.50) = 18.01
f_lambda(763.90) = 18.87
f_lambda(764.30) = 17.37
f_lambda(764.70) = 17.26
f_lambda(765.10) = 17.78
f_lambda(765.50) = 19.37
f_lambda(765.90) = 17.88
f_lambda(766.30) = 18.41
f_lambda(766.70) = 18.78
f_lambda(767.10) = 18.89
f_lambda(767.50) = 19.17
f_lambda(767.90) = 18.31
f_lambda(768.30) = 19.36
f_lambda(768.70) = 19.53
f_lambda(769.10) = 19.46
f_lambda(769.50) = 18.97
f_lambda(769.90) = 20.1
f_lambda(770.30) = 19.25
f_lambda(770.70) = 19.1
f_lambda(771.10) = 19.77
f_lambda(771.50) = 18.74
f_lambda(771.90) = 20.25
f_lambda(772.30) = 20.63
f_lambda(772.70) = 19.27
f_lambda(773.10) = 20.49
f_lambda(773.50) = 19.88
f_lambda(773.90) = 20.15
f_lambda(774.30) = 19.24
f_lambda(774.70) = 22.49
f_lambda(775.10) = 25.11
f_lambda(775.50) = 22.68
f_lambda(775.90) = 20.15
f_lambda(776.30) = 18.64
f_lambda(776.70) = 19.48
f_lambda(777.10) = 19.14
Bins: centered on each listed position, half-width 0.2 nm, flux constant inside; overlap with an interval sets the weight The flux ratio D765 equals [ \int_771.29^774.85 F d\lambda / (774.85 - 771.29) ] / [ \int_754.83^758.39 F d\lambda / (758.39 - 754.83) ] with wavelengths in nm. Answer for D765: 1.2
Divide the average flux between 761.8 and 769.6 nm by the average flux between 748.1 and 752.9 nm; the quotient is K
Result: 1.21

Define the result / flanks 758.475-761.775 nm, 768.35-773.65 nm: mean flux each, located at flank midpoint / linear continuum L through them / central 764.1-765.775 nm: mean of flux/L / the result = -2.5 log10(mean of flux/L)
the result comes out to 0.03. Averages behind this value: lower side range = 17.5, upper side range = 19.6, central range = 17.9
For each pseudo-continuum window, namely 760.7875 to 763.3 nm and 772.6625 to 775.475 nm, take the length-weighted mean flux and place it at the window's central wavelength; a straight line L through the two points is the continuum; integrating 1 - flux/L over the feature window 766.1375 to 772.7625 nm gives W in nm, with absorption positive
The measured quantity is 0.23 nm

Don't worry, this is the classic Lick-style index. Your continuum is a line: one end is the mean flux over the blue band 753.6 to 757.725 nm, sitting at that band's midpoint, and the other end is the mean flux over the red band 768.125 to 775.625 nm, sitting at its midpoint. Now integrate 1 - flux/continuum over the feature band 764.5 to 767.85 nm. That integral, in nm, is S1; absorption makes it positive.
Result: 0.08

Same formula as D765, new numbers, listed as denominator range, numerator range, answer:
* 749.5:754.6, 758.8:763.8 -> 1.13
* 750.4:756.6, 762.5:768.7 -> 1.15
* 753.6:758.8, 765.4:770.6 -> 1.15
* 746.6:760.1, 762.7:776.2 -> 1.22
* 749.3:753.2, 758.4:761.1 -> 1.12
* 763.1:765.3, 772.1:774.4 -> 1.11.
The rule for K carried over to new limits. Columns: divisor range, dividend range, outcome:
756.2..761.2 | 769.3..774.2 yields 1.15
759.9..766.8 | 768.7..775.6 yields 1.12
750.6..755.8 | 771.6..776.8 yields 1.29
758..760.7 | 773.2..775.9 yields 1.24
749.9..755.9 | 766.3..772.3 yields 1.21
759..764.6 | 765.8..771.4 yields 1.07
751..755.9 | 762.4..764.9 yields 1.12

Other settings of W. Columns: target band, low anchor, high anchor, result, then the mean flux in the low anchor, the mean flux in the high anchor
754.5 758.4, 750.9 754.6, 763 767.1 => -0.02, 15.8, 18.3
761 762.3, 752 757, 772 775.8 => 0.01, 16.3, 21.1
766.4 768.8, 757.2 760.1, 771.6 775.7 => 0.04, 16.8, 21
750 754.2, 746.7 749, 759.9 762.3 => 0.04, 15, 17.8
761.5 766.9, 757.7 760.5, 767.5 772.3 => 0.03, 17.2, 19.4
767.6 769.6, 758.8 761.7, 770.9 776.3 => 0.03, 17.5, 20.6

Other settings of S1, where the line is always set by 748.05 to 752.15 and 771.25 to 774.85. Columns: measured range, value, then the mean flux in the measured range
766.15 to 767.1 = 0.00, 18.7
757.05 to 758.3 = 0.04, 16.4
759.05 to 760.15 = 0.01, 17.1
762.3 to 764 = -0.03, 18.4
